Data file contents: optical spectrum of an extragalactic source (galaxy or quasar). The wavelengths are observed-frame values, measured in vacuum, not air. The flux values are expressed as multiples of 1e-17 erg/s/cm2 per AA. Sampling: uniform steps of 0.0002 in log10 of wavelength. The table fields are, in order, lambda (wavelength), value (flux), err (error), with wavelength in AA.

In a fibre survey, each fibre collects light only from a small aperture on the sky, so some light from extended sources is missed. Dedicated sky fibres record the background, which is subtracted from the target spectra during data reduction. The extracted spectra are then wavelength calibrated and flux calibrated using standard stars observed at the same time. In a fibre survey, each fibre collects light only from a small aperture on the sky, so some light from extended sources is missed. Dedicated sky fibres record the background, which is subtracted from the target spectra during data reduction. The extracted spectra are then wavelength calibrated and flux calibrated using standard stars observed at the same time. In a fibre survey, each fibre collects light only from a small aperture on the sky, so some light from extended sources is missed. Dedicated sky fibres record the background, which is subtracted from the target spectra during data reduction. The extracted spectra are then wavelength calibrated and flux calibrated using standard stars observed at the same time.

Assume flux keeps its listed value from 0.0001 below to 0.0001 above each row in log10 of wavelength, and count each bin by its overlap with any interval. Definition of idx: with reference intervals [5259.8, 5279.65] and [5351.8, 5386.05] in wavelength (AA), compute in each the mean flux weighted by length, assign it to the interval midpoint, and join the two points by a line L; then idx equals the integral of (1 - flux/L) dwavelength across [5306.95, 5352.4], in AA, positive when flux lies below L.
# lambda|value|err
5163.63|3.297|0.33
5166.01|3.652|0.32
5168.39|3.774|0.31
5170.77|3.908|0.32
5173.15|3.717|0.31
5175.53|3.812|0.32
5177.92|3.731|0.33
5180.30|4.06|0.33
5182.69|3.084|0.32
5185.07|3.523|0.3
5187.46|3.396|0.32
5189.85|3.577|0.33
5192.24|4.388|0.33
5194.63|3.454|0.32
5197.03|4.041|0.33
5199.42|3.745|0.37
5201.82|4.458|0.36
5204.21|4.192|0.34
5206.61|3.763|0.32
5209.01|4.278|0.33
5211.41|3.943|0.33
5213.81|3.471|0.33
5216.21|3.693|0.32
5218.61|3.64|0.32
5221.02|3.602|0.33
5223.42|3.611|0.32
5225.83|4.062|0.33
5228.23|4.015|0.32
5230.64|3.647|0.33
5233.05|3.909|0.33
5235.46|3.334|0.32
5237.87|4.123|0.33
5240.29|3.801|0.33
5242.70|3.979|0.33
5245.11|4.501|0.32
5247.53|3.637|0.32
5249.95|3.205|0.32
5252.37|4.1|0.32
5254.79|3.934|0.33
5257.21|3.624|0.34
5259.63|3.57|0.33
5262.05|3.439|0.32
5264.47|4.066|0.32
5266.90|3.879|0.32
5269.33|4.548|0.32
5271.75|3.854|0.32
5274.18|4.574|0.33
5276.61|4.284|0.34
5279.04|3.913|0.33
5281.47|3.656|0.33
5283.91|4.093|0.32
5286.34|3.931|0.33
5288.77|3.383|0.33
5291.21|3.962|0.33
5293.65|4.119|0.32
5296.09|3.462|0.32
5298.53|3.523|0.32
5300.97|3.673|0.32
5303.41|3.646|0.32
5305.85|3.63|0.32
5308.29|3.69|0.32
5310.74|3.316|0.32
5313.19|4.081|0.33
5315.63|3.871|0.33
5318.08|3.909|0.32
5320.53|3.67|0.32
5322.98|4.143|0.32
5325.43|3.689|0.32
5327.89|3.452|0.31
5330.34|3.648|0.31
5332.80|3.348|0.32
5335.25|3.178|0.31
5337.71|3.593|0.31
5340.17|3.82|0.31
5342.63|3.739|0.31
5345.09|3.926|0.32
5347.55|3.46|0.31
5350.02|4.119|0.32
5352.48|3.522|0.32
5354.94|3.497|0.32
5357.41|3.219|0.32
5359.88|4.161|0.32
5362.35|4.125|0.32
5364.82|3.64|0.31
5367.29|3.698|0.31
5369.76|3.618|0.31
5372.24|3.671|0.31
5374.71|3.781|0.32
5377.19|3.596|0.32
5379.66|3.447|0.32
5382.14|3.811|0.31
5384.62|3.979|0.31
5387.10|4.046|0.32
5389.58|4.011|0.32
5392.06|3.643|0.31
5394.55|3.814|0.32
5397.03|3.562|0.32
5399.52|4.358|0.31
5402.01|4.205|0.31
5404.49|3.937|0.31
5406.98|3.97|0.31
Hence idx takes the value 1.67 AA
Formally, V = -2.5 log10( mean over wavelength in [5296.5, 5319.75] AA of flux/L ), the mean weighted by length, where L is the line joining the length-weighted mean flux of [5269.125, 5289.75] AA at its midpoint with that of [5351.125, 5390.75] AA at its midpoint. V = 0.07 mag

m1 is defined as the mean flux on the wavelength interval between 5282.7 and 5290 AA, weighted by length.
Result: 3.8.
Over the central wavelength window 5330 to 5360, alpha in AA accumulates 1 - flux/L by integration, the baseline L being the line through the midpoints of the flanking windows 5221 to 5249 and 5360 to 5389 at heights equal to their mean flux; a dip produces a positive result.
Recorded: 1.5 AA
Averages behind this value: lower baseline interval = 3.86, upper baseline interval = 3.79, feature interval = 3.61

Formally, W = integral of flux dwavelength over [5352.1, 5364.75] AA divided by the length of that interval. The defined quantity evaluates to 3.71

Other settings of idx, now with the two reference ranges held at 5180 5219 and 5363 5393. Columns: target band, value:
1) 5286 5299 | 0.17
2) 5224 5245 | -0.50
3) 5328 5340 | 0.93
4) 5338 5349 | 0.10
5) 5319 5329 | 0.06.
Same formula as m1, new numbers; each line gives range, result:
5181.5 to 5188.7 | 3.34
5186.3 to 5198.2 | 3.77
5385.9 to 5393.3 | 3.9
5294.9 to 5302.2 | 3.55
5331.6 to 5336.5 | 3.27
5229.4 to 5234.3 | 3.77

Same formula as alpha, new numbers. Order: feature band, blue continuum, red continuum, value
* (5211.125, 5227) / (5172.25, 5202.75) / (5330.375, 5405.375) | 0.2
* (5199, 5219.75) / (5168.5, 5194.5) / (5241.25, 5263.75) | -1.0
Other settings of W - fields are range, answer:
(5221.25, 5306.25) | 3.85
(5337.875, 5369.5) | 3.74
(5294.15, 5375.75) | 3.69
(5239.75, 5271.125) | 3.87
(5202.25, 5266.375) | 3.82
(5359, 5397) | 3.79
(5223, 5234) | 3.86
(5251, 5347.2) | 3.79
